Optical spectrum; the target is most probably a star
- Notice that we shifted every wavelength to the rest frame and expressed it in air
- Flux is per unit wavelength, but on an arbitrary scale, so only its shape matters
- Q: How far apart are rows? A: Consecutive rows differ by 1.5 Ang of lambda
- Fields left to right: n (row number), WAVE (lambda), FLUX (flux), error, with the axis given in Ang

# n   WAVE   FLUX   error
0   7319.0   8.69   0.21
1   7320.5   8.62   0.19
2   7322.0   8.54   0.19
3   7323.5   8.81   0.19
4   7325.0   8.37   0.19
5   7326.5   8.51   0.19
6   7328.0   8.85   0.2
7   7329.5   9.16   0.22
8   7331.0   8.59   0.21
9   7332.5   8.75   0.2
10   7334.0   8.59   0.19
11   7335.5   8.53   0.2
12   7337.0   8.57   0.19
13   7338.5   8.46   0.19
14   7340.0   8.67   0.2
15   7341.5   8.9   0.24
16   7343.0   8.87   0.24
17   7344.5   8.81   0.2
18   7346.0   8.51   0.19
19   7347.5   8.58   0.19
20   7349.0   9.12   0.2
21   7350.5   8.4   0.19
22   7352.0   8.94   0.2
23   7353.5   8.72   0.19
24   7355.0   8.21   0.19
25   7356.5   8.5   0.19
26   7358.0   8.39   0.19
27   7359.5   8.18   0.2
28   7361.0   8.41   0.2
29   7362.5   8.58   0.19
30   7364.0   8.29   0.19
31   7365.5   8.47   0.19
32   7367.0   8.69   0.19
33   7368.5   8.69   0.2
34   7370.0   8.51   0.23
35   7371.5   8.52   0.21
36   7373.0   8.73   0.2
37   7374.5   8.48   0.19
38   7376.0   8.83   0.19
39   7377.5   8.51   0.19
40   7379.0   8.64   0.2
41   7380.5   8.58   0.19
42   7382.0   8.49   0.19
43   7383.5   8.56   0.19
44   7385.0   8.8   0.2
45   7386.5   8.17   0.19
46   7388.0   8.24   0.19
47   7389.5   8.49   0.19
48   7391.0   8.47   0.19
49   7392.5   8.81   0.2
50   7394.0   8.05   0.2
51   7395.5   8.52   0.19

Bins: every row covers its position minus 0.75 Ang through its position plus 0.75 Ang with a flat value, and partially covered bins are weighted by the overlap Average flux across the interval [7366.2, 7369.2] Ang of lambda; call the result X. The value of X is 8.69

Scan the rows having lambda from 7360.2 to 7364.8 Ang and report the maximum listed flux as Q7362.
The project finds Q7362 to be 8.58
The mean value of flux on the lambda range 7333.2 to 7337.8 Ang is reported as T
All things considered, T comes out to 8.56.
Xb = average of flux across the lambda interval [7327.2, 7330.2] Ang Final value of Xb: 8.99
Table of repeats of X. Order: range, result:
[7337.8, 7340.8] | 8.57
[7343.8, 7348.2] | 8.63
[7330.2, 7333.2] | 8.68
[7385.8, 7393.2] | 8.44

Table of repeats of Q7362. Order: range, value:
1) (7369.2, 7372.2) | 8.52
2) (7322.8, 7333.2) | 9.16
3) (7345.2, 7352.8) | 9.12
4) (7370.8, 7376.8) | 8.83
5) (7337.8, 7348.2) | 8.9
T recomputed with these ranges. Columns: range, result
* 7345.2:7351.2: 8.66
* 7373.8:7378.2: 8.61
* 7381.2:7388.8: 8.45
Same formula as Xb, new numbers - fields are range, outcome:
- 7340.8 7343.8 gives 8.88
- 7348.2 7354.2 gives 8.79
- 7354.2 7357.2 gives 8.36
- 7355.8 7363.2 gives 8.41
